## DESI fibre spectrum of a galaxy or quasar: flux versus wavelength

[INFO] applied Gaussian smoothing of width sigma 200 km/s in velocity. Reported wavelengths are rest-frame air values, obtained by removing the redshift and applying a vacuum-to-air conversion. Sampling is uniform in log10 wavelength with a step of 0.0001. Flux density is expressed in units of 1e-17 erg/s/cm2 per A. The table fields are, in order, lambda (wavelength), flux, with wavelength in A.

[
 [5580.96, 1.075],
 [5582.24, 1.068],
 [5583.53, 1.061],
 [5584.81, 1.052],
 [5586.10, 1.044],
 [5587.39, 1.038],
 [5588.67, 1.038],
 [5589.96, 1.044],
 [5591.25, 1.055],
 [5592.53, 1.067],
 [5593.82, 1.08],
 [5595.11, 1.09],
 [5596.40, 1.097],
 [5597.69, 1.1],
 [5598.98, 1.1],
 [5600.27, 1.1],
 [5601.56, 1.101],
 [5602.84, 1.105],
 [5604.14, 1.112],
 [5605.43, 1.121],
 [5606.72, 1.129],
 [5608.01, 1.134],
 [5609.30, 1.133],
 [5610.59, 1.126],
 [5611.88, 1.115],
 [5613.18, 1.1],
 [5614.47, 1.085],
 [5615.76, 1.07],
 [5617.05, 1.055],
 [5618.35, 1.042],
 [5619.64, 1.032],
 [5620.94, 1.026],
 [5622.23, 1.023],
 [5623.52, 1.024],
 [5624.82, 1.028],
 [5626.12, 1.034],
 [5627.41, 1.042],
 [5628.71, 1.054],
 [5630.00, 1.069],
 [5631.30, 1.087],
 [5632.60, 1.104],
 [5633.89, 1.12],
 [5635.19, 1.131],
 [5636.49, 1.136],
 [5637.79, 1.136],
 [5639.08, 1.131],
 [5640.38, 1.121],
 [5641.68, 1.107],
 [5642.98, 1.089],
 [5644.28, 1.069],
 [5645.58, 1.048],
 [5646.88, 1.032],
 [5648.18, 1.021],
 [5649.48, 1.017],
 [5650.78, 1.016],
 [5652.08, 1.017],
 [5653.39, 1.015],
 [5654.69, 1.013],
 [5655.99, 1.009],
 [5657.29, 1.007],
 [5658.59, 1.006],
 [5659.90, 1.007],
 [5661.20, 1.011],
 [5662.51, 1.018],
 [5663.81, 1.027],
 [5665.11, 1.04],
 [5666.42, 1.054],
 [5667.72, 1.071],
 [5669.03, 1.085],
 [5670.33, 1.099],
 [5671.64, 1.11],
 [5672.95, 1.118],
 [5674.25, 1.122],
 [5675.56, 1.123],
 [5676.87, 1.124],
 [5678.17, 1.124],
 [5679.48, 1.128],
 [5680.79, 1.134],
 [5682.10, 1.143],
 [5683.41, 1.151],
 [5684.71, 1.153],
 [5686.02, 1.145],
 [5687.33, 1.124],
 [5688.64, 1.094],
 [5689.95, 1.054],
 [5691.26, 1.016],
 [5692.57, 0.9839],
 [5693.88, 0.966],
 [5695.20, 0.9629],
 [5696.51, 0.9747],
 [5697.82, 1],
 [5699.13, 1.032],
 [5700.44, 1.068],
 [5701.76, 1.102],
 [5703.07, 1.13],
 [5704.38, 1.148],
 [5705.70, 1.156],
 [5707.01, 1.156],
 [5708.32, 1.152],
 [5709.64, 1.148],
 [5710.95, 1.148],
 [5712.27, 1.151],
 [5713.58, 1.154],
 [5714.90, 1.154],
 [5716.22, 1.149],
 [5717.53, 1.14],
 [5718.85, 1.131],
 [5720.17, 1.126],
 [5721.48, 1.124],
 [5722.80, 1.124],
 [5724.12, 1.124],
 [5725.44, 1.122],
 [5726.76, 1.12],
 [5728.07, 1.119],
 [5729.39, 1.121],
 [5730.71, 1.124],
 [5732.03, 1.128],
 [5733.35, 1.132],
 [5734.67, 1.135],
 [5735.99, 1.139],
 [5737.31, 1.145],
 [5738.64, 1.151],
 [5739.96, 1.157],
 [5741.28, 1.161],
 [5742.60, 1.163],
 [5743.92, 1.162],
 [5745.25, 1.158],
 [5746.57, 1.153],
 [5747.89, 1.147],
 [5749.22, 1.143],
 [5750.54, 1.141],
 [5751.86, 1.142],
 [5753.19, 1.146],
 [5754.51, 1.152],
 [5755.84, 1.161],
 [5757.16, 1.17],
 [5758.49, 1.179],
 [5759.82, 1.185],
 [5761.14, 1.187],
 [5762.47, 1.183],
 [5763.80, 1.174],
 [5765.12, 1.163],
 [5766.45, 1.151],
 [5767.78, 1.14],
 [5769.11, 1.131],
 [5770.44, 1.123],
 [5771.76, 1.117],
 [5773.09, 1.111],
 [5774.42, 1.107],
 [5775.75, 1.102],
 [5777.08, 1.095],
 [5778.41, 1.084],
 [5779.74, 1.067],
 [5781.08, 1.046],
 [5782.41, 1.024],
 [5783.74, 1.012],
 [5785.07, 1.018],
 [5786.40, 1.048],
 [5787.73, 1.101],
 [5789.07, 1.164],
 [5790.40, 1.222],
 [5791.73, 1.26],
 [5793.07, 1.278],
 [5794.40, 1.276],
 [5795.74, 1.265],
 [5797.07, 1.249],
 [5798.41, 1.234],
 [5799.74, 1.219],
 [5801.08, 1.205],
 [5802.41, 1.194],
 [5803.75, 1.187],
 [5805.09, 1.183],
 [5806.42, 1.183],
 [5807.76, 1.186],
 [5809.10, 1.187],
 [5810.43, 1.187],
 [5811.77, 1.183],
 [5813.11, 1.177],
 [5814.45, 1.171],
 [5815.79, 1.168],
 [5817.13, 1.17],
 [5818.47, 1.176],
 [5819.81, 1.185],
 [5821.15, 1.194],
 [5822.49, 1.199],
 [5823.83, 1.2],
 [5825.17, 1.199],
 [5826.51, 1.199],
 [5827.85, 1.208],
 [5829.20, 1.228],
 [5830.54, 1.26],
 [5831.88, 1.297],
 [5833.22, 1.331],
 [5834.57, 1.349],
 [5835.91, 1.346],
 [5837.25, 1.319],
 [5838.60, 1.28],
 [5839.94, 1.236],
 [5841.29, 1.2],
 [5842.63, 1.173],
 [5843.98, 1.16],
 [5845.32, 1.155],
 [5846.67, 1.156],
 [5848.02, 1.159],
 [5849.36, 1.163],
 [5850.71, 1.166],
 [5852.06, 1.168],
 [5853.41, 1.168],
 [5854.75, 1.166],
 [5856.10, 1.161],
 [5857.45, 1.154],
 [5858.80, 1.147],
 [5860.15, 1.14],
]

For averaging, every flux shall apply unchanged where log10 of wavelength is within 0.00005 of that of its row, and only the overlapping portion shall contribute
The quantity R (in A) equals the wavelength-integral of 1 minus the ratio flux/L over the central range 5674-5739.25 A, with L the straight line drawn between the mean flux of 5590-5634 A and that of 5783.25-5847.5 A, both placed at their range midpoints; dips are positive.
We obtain 1.52 A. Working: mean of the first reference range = 1.08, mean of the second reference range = 1.2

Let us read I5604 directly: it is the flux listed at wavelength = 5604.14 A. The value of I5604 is 1.112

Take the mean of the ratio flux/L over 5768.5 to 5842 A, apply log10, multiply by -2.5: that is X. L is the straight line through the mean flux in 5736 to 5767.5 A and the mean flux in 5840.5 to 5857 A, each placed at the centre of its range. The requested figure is -0.02 mag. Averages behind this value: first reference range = 1.16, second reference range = 1.17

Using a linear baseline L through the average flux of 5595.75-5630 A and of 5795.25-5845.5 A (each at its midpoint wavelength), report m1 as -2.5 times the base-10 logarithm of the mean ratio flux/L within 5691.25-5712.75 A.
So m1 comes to 0.06 mag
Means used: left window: 1.08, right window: 1.22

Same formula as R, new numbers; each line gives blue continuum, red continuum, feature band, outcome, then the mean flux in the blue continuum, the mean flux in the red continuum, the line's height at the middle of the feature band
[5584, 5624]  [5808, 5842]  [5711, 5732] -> 0.4 A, 1.08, 1.23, 1.16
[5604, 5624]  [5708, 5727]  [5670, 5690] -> -0.1 A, 1.08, 1.14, 1.12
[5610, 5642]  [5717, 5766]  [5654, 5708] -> 1.9 A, 1.08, 1.15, 1.11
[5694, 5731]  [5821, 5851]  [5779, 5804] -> 0.5 A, 1.11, 1.23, 1.18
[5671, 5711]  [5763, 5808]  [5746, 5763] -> -0.4 A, 1.1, 1.15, 1.13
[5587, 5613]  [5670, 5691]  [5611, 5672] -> 2.7 A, 1.09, 1.12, 1.11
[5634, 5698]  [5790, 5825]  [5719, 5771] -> -0.1 A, 1.07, 1.21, 1.14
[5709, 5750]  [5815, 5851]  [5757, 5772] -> 0.1 A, 1.14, 1.22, 1.17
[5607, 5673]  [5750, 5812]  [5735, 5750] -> -0.3 A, 1.06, 1.16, 1.13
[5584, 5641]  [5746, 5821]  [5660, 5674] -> 0.6 A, 1.08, 1.16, 1.11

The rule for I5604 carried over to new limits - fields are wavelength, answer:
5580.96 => 1.075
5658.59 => 1.006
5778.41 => 1.084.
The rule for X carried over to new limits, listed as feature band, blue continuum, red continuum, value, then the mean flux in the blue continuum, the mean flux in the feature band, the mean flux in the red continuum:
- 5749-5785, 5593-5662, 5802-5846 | 0.04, 1.07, 1.13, 1.21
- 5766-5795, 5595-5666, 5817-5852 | 0.06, 1.07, 1.12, 1.22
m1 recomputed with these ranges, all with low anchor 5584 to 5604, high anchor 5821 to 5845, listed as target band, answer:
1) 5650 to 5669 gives 0.10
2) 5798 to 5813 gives 0.03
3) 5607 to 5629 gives 0.02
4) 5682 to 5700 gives 0.09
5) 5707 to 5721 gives 0.01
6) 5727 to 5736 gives 0.04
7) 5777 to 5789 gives 0.14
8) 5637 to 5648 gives 0.02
